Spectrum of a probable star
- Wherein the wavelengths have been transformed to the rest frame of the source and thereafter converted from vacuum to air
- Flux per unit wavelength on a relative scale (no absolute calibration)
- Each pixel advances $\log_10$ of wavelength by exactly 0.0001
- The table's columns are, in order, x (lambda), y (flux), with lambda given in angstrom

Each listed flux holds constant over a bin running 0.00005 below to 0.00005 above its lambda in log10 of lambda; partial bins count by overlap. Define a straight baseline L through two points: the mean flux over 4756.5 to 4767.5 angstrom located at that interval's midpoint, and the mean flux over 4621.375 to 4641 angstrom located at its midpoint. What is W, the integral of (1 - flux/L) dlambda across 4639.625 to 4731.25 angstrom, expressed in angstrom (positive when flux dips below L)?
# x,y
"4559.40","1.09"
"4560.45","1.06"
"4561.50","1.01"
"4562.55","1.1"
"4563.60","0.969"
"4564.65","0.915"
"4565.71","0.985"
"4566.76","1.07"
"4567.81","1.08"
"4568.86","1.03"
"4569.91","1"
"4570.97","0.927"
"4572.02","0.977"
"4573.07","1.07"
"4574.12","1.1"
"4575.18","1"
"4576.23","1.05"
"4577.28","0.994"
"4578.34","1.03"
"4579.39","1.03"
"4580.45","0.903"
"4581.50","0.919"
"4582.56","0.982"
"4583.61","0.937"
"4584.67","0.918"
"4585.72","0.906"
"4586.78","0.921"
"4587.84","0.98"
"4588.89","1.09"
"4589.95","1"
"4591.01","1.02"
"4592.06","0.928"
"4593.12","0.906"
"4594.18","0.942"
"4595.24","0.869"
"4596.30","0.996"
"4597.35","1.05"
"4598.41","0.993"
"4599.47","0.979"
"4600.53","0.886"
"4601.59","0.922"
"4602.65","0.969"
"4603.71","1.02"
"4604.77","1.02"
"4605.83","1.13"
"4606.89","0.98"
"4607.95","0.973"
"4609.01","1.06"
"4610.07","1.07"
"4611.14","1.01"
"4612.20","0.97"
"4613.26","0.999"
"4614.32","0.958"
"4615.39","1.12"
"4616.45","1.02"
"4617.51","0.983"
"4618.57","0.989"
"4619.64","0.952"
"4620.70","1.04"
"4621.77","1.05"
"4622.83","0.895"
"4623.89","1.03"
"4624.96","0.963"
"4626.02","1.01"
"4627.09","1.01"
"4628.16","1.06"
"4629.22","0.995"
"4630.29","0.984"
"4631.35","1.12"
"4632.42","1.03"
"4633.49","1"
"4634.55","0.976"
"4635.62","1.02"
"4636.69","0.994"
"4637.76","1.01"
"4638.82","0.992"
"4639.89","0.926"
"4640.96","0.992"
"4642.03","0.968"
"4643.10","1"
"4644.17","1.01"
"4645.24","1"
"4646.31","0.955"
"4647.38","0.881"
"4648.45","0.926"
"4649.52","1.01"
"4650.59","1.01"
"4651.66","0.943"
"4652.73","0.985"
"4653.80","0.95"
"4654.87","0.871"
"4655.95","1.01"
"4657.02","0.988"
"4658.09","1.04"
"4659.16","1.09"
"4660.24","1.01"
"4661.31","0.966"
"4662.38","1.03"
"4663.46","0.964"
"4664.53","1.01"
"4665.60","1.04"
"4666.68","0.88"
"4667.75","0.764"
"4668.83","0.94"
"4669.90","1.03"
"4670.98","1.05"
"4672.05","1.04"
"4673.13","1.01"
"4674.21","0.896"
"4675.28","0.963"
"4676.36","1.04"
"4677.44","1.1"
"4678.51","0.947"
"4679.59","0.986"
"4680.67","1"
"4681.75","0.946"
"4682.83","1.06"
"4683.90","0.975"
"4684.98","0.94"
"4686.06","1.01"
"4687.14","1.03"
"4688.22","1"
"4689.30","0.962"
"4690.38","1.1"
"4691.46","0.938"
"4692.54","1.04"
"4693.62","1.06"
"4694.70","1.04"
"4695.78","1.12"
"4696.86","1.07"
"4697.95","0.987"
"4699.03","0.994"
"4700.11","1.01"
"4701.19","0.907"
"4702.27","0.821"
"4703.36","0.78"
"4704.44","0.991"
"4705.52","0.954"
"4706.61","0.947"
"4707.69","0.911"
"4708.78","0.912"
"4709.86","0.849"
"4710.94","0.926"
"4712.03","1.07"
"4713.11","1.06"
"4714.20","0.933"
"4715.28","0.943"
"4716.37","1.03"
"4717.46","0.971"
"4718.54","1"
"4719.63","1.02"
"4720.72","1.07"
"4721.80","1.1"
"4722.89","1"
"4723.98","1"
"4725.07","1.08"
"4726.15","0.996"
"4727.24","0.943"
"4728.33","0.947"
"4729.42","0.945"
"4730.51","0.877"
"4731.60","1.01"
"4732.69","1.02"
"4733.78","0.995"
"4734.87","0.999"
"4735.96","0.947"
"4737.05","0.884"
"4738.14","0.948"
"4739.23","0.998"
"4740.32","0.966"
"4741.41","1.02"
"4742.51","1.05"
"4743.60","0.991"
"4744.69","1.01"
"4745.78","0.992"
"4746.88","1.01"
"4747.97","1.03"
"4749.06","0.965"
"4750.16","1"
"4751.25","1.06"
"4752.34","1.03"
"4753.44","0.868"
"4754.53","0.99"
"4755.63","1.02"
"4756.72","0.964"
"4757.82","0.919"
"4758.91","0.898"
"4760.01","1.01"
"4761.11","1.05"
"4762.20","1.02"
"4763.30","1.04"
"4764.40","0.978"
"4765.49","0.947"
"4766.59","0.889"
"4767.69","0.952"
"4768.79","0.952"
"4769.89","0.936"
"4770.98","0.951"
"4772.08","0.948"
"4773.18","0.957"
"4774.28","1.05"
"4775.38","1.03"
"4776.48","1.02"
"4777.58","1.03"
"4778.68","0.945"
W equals 0.67 angstrom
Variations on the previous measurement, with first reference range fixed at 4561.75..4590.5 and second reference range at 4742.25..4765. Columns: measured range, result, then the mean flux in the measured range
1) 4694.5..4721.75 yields 0.6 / 0.974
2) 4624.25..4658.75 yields 0.2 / 0.989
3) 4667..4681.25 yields 0.2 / 0.98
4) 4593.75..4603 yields 0.4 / 0.956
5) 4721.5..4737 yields 0.2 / 0.985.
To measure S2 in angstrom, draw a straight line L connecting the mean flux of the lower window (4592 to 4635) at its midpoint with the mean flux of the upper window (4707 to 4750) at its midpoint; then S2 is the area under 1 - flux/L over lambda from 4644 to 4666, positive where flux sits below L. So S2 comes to 0.2 angstrom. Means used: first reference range 0.997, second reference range 0.985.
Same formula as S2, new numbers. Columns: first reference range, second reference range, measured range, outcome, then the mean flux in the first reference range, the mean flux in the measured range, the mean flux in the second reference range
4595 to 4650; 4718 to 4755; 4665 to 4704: 0.4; 0.996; 0.985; 0.993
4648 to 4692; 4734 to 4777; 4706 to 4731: 0.1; 0.987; 0.98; 0.982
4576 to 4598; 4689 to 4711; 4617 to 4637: -0.8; 0.969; 1.01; 0.969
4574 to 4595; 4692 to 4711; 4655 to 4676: -0.4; 0.974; 0.983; 0.963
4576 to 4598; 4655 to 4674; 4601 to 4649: -1.1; 0.969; 0.999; 0.987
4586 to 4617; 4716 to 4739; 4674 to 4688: -0.1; 0.992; 0.994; 0.989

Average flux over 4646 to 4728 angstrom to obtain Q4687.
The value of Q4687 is 0.985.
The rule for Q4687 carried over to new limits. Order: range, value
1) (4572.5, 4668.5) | 0.988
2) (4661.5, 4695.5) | 0.994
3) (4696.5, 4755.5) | 0.978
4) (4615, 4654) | 0.995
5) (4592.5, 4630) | 0.994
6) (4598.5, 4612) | 1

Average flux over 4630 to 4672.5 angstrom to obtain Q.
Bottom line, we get 0.985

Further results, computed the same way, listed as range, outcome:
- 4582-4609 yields 0.974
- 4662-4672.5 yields 0.974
